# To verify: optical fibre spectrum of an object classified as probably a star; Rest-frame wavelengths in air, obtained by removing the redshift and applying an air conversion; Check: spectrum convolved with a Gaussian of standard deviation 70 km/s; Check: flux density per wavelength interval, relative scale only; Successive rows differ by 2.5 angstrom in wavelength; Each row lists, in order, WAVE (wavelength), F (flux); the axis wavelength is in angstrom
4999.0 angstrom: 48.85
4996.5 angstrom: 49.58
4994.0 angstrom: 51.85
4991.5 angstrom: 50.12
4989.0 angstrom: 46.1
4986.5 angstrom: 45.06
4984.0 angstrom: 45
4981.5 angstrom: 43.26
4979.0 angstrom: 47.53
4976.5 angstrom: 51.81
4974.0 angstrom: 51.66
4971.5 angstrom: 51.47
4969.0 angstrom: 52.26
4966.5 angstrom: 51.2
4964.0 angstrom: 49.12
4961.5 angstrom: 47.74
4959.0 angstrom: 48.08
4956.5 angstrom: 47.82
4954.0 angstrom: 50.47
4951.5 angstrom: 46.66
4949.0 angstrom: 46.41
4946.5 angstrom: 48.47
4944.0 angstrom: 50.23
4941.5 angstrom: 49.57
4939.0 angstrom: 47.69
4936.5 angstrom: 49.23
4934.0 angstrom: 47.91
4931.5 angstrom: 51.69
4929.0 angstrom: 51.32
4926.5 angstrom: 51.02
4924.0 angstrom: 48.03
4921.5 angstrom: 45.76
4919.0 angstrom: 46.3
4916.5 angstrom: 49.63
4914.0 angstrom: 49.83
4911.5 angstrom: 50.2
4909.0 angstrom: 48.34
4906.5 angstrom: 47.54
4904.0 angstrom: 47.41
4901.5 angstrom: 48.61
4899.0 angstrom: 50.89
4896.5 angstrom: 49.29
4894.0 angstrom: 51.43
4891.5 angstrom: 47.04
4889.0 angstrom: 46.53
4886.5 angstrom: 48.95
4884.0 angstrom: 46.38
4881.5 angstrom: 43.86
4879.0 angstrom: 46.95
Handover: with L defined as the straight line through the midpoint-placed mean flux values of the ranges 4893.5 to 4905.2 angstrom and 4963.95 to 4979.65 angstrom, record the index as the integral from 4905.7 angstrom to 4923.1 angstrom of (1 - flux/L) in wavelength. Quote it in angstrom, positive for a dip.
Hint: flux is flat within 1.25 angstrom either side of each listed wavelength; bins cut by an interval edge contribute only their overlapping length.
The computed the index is 0.52 angstrom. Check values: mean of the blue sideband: 49.4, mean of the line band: 48.2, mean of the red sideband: 51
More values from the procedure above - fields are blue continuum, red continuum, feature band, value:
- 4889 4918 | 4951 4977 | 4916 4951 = 0.5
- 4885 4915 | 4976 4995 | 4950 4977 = -1.1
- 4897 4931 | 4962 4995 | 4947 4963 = 0.3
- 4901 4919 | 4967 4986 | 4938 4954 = 0.1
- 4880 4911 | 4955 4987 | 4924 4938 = -0.5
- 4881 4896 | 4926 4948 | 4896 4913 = -0.2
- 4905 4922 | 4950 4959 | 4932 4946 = -0.2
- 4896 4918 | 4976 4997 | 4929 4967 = -0.4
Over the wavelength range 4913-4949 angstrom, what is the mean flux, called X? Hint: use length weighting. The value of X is 49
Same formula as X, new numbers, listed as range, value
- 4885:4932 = 48.9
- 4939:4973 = 49.2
